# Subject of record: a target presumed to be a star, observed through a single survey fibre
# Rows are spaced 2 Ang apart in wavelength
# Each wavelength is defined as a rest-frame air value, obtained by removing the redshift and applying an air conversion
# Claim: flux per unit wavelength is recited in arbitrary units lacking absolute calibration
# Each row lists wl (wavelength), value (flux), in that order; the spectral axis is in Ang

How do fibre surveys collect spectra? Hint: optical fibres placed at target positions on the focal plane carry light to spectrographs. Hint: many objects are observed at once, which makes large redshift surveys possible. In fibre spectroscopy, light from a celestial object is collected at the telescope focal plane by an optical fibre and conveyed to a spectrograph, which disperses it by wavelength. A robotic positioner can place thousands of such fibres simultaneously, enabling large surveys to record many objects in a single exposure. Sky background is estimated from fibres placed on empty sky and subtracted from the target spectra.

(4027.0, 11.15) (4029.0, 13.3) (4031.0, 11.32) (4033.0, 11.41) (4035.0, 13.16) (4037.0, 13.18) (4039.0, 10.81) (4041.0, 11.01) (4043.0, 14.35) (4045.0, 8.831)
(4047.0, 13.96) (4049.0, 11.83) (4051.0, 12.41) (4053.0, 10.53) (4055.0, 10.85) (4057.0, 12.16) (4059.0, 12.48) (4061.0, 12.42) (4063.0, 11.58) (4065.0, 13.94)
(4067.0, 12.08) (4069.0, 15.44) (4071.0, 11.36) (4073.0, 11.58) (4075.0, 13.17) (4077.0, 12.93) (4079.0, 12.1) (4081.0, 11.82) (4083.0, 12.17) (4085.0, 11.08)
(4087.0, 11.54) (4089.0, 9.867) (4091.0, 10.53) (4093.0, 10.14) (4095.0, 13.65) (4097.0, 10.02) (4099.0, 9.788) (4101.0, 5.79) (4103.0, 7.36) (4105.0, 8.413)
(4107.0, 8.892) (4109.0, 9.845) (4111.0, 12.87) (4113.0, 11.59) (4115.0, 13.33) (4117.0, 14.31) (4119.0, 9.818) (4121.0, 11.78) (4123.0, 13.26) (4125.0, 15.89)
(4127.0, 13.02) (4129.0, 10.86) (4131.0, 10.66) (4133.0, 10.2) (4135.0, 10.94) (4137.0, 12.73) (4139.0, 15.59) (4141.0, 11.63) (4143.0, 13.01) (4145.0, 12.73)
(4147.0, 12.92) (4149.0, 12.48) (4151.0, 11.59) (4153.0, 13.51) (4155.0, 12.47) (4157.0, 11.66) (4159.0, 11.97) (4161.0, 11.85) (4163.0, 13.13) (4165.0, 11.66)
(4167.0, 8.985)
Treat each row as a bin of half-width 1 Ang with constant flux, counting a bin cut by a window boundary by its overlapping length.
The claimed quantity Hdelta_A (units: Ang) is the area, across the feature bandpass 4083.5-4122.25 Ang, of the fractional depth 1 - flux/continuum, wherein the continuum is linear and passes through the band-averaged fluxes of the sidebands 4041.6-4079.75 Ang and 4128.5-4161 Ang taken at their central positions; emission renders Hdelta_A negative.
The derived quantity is 5.22 Ang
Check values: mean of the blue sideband 12.3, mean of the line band 10.6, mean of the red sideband 12.2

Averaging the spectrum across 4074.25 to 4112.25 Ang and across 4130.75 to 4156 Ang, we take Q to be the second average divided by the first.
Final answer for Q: 1.17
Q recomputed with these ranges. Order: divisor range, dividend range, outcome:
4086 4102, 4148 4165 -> 1.21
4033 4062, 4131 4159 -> 1.03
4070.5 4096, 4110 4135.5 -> 1.04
